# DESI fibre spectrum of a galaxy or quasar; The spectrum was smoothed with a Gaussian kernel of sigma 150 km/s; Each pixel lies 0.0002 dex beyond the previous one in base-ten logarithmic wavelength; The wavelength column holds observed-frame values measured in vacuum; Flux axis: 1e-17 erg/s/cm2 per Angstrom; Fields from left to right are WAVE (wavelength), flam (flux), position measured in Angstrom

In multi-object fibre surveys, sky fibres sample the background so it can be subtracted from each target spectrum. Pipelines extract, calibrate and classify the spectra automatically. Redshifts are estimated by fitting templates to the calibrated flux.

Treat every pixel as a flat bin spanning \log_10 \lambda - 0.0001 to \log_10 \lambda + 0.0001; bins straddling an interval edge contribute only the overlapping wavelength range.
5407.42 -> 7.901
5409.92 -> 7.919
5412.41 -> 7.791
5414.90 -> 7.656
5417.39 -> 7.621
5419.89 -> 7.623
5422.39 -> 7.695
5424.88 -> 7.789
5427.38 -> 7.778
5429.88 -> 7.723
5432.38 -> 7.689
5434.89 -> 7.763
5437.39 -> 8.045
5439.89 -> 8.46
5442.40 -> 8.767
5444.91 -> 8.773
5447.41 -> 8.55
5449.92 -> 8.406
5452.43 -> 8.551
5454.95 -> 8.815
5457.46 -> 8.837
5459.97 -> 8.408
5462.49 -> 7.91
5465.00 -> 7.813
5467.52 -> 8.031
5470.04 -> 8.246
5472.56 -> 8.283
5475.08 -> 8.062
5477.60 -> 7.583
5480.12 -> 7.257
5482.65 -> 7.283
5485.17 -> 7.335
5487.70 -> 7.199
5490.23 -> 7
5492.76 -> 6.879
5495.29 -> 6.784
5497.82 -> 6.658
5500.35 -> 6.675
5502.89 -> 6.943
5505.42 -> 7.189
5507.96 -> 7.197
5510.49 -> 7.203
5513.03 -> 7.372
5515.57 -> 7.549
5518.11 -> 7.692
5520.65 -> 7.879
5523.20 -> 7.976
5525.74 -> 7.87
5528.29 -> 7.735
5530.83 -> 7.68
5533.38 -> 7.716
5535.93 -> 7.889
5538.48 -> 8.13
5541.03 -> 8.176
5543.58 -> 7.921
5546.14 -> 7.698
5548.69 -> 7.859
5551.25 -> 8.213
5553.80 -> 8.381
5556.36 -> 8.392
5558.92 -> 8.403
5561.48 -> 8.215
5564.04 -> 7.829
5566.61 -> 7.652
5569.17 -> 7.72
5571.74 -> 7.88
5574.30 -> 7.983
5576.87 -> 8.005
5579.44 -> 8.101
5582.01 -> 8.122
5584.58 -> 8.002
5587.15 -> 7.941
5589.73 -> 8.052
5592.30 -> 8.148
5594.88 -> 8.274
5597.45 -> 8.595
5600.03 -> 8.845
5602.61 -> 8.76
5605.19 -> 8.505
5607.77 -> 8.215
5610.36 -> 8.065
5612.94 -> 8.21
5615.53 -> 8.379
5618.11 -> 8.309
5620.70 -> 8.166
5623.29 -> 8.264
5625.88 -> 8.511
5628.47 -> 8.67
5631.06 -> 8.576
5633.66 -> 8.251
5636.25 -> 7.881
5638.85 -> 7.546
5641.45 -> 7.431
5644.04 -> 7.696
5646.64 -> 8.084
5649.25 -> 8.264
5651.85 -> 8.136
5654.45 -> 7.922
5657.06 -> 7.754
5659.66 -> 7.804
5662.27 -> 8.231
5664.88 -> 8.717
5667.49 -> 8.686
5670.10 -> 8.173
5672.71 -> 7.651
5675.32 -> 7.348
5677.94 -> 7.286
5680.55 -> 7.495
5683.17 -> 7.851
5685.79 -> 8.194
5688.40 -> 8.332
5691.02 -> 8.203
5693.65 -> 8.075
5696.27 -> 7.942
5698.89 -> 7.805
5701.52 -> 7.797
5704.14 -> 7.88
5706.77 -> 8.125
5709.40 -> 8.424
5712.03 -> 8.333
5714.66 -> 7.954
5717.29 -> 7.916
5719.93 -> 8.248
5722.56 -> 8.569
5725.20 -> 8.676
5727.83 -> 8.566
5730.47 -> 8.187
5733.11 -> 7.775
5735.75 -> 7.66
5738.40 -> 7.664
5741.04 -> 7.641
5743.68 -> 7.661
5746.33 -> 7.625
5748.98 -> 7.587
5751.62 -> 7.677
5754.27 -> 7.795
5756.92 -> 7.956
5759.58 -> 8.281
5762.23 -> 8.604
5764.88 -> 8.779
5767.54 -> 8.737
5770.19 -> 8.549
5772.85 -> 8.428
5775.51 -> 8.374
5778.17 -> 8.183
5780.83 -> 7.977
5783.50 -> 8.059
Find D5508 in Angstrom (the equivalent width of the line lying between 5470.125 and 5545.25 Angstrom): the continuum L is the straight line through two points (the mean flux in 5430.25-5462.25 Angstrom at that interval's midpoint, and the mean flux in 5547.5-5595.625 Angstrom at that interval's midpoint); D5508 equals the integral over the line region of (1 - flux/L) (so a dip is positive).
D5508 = 6.6 Angstrom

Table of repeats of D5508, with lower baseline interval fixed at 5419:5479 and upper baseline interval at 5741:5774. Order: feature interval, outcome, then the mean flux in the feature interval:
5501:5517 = 1.81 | 7.22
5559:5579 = 0.50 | 7.94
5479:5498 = 2.51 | 7.07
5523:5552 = 0.87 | 7.9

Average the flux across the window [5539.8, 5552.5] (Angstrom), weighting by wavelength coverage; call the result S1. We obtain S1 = 7.97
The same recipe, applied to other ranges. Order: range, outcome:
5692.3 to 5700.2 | 7.94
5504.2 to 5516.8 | 7.3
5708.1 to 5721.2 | 8.17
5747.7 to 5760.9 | 7.86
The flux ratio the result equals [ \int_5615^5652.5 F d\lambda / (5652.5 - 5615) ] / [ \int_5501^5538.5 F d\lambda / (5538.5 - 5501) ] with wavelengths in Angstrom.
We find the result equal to 1.1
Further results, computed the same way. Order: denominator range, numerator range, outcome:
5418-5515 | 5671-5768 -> 1.03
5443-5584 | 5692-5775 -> 1.04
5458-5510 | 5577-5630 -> 1.11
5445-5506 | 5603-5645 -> 1.06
